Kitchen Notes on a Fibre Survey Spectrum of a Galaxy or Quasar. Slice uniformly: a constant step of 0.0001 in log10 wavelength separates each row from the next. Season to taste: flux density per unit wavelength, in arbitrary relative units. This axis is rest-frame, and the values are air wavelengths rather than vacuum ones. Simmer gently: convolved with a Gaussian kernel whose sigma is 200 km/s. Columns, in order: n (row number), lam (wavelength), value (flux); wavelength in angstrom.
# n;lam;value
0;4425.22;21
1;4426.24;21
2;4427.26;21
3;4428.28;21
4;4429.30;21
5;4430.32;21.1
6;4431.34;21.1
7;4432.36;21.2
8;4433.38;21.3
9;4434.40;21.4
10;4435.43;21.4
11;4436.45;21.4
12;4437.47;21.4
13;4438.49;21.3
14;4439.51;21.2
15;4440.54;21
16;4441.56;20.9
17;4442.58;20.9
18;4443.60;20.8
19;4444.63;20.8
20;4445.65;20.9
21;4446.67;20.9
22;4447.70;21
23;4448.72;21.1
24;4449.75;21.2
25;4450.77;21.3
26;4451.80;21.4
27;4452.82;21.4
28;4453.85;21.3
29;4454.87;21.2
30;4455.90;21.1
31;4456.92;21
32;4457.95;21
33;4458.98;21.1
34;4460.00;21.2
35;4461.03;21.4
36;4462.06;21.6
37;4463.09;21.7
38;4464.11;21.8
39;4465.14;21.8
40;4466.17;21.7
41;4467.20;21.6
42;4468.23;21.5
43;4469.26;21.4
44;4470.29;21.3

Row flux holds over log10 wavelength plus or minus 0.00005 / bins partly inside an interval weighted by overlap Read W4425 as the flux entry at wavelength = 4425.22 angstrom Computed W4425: 21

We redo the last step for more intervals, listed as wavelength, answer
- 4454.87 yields 21.2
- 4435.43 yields 21.4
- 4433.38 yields 21.3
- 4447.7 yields 21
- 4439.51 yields 21.2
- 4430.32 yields 21.1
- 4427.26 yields 21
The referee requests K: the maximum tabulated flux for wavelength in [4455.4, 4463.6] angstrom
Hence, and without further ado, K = 21.7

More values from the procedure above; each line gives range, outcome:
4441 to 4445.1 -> 20.9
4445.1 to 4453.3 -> 21.4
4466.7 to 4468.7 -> 21.6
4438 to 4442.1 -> 21.3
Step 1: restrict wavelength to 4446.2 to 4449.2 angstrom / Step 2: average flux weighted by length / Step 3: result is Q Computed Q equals 21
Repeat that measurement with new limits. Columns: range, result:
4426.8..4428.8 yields 21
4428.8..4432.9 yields 21.1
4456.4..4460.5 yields 21.1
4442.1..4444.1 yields 20.9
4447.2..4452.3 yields 21.2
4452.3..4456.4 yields 21.3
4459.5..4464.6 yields 21.5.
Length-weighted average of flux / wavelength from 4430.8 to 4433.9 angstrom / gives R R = 21.2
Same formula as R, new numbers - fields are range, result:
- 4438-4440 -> 21.3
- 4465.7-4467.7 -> 21.6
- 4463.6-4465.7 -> 21.8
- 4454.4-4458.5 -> 21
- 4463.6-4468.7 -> 21.7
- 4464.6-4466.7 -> 21.7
